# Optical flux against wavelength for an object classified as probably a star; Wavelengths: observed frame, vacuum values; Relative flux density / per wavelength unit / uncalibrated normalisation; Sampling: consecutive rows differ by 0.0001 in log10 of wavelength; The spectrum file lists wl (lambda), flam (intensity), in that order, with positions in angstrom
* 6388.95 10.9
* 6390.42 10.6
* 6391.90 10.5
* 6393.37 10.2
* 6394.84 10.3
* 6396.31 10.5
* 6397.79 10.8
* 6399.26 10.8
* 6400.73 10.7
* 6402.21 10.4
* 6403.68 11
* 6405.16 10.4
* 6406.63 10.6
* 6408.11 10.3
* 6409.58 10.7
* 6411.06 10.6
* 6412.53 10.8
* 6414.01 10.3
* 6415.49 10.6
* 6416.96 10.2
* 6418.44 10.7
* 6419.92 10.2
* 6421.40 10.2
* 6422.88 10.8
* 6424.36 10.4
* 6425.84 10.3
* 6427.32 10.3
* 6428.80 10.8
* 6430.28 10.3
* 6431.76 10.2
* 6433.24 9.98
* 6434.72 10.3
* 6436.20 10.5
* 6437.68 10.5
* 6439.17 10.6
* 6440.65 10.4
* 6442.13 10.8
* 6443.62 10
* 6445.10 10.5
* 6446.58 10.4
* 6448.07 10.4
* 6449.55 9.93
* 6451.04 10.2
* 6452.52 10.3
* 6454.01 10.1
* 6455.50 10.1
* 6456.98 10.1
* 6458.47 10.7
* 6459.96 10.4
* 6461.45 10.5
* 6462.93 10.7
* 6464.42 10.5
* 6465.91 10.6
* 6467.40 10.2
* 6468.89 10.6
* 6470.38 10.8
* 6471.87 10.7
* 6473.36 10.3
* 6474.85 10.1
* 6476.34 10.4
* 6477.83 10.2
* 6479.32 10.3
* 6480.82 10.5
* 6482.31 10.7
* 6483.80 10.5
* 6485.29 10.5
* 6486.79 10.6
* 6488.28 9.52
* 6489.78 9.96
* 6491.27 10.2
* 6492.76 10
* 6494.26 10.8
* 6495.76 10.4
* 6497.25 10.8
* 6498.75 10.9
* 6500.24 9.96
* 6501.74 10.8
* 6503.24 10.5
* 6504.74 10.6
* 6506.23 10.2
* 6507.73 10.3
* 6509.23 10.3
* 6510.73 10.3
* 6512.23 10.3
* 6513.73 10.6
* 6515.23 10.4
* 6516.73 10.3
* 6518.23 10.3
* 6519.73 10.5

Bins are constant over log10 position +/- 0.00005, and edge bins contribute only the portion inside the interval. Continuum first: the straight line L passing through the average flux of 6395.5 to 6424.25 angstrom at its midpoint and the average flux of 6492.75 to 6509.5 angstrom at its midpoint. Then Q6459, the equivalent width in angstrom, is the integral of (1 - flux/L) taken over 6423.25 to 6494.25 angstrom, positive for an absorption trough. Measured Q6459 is 1.0 angstrom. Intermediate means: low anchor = 10.6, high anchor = 10.5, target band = 10.4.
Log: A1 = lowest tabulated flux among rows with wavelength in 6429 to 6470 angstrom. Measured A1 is 9.93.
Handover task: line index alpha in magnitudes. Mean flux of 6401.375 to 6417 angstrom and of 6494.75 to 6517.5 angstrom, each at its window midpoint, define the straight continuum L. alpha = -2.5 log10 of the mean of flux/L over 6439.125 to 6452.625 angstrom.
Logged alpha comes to 0.02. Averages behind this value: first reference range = 10.6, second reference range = 10.4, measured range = 10.3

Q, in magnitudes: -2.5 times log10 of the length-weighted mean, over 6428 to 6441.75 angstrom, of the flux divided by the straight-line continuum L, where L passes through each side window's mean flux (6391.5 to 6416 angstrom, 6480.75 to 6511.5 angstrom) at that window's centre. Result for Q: 0.01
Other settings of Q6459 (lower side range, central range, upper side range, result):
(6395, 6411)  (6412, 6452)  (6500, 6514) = 0.59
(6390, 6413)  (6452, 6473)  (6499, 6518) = 0.04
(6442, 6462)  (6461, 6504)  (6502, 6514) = -0.34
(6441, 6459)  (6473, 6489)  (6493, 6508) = 0.15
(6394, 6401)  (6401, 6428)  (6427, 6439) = 0.02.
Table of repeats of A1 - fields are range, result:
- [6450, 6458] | 10.1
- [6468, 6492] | 9.52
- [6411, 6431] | 10.2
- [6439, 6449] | 10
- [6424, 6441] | 9.98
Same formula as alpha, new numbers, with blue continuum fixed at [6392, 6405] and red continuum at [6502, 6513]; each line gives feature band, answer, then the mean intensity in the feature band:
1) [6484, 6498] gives 0.01 mag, 10.3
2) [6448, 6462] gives 0.02 mag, 10.3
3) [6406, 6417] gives 0.00 mag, 10.5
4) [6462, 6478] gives 0.00 mag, 10.5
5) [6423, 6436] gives 0.02 mag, 10.4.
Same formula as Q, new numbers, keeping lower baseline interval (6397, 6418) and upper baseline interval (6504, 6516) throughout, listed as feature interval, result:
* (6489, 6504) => 0.00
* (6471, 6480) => 0.01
